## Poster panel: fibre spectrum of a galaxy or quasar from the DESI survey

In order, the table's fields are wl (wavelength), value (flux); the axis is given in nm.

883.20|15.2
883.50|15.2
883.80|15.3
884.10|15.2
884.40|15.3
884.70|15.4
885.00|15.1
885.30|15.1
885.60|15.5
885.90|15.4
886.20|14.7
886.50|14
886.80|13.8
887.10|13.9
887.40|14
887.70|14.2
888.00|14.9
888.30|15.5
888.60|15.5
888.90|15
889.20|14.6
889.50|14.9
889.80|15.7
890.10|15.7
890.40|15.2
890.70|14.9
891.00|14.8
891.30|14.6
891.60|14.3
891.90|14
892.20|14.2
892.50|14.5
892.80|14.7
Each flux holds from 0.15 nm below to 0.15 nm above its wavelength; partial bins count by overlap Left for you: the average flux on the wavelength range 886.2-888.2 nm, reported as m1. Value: 14.2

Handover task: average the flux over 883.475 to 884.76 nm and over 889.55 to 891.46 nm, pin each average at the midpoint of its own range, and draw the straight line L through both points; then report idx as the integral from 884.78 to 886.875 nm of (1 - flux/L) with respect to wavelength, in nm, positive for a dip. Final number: 0.05 nm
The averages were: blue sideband 15.3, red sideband 15.1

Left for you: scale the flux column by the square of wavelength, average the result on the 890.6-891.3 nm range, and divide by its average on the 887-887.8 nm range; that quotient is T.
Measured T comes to 1.06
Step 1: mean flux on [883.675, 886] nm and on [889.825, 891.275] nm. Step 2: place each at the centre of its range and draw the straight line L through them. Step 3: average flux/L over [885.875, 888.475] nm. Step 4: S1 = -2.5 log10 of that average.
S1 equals 0.06 mag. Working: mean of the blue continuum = 15.3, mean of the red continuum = 15.1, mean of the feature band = 14.5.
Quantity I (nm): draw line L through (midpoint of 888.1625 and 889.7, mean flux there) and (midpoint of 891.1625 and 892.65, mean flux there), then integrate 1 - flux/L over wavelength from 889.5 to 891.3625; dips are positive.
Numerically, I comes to -0.06 nm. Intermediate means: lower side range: 15.1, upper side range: 14.3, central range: 15.2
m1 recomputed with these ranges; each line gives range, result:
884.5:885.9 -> 15.3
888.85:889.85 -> 15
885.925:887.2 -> 14.2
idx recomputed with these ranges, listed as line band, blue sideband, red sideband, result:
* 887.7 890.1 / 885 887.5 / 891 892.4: -0.11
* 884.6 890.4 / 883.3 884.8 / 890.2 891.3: 0.08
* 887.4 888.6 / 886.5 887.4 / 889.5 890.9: -0.04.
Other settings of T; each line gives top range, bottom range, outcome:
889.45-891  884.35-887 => 1.04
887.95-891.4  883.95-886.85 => 1.02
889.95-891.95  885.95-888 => 1.05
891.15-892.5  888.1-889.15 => 0.94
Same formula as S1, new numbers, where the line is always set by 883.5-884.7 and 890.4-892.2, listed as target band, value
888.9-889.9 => -0.02 mag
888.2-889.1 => -0.03 mag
